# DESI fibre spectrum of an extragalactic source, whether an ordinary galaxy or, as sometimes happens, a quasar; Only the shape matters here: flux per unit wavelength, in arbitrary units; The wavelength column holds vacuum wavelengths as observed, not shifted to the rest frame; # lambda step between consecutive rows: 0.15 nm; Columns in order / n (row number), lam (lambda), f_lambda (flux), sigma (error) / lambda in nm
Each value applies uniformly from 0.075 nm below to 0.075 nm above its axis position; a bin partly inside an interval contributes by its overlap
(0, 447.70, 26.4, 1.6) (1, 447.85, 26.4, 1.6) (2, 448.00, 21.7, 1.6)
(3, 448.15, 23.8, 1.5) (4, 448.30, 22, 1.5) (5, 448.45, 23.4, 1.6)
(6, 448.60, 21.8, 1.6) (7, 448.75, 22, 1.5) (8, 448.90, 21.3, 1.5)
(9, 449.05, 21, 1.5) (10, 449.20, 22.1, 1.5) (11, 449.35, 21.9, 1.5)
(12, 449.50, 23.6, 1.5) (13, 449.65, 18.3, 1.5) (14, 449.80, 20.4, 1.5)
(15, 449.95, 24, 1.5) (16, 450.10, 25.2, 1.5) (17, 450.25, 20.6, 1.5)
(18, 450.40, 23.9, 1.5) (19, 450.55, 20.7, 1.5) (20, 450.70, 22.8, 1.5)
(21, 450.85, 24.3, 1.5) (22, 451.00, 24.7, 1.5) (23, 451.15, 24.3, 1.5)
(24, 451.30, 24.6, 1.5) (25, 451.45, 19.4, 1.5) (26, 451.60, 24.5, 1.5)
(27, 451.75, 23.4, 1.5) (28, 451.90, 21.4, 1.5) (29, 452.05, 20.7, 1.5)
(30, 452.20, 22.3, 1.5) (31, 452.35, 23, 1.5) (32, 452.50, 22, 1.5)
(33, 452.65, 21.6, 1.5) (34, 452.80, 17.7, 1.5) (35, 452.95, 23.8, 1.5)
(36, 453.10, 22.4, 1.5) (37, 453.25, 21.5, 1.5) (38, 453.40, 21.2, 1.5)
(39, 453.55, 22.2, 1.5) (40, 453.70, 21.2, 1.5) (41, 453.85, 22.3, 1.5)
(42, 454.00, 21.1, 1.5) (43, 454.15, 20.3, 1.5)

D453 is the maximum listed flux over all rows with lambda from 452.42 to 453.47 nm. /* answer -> 23.8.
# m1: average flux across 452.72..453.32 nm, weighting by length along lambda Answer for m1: 21.4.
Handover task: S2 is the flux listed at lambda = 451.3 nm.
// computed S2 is 24.6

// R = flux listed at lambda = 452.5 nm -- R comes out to 22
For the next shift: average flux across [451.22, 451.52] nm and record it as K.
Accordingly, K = 22.1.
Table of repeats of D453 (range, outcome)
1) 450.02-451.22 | 25.2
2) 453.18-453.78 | 22.2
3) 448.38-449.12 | 23.4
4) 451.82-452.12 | 21.4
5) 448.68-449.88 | 23.6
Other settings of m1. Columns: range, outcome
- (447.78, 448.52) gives 23.4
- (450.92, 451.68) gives 23.5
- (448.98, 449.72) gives 21.4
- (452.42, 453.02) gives 21.3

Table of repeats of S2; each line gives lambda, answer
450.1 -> 25.2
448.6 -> 21.8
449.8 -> 20.4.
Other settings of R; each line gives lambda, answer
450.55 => 20.7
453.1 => 22.4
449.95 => 24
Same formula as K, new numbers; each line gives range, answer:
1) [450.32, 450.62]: 22.3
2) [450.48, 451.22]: 23.4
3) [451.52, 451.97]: 23.1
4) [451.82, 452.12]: 21.1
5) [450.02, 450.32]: 23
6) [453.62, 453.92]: 21.7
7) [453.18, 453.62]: 21.6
